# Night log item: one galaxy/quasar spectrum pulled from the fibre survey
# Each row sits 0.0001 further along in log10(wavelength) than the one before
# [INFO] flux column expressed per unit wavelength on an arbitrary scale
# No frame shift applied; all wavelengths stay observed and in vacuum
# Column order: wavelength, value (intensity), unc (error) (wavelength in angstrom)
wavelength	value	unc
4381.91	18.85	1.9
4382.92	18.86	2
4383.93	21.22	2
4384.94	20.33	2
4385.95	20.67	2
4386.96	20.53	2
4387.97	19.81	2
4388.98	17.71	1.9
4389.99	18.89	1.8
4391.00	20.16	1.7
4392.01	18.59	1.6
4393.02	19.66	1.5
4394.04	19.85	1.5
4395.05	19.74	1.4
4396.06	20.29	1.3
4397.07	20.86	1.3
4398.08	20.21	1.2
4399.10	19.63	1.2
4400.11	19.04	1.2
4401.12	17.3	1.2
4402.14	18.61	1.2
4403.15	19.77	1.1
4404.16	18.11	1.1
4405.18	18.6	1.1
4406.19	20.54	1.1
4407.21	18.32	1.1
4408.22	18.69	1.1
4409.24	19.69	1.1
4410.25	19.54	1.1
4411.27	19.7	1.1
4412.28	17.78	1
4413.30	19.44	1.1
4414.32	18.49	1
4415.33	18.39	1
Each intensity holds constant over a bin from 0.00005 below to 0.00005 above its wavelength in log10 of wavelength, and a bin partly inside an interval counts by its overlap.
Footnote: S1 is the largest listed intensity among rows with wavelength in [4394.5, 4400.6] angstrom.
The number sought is 20.86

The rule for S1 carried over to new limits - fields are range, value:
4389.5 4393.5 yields 20.16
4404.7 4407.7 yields 20.54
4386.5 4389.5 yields 20.53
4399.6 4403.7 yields 19.77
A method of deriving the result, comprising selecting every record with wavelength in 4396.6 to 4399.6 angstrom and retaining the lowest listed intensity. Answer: 19.63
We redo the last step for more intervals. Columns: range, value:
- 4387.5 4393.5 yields 17.71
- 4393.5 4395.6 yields 19.74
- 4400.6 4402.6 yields 17.3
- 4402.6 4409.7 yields 18.11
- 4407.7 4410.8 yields 18.69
